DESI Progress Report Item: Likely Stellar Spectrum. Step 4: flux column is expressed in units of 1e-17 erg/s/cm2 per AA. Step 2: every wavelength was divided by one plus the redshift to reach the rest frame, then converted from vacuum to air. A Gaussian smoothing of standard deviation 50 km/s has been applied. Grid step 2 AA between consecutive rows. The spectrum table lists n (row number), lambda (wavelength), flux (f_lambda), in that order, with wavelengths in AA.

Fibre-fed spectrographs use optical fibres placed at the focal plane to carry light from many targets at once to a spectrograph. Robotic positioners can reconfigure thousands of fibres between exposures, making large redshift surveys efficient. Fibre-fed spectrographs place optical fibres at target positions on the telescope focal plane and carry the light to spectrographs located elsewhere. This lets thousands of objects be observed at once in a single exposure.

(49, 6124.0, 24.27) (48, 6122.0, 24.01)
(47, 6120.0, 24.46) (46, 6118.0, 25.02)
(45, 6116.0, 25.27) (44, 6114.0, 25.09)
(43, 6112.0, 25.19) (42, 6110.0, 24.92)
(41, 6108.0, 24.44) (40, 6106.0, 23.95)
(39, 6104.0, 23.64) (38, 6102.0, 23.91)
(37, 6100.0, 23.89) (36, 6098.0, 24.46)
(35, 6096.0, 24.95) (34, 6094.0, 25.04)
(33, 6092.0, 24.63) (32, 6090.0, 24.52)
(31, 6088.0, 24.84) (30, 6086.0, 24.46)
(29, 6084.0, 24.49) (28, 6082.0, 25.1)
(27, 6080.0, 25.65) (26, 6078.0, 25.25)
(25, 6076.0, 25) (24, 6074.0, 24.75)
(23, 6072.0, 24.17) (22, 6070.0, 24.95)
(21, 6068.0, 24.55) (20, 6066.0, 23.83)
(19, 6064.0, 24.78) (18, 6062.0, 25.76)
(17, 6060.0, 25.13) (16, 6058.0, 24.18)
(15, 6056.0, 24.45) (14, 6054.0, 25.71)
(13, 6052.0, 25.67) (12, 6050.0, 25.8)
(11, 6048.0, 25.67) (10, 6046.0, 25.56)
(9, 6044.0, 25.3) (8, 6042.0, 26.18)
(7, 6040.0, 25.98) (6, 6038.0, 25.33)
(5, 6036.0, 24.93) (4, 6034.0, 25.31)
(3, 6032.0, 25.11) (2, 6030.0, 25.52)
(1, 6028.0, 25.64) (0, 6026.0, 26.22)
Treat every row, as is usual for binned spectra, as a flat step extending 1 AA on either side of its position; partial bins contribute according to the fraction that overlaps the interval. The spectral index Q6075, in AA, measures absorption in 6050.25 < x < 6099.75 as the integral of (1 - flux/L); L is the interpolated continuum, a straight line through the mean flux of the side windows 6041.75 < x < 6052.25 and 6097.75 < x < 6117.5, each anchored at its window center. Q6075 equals 0.5 AA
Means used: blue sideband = 25.7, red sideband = 24.5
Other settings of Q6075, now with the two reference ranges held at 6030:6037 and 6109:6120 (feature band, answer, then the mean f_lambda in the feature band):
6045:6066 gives -0.1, 25.2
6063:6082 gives 0.2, 24.8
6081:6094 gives 0.2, 24.7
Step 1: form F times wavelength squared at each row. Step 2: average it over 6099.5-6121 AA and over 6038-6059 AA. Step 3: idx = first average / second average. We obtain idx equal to 0.98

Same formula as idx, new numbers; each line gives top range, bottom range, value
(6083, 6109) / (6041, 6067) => 0.98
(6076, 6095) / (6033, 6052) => 0.99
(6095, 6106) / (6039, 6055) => 0.96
